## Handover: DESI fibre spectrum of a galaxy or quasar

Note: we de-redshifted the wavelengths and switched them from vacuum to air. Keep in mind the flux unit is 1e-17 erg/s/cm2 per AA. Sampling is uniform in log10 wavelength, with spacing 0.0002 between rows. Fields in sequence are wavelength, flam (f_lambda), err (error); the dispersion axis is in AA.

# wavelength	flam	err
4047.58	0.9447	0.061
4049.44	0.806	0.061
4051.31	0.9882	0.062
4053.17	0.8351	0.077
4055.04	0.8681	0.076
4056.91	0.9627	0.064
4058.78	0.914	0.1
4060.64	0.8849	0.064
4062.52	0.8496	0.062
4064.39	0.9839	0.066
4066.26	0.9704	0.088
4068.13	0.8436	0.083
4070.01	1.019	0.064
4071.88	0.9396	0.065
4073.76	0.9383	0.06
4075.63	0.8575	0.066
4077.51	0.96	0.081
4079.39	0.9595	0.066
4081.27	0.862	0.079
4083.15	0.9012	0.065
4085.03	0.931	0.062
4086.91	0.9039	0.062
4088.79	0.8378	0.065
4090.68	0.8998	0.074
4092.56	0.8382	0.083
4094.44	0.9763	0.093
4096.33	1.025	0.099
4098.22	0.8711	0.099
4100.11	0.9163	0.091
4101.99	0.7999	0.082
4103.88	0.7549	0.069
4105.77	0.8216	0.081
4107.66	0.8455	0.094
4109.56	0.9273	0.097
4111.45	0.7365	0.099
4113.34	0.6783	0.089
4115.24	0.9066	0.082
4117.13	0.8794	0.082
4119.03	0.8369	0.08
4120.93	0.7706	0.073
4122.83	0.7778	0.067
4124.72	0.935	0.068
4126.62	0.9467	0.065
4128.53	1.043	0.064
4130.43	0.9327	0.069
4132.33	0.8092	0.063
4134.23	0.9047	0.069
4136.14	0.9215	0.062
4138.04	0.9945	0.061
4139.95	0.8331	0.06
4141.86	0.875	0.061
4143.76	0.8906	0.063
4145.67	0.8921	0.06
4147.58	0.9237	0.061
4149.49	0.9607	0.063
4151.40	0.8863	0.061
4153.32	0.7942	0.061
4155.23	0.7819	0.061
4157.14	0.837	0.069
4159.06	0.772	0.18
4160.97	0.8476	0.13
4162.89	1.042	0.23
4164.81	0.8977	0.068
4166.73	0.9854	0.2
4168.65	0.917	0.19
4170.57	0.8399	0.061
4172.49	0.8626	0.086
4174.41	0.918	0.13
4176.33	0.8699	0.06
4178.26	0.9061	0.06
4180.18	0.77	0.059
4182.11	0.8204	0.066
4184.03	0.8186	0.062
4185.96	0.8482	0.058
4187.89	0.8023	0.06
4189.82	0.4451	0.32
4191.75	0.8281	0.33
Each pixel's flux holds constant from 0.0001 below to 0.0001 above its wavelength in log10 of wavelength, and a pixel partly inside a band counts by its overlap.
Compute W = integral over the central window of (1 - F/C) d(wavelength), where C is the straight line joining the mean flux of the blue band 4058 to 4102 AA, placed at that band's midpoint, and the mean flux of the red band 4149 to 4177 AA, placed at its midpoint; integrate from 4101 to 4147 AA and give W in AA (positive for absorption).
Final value 1.6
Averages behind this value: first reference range 0.914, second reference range 0.88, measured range 0.864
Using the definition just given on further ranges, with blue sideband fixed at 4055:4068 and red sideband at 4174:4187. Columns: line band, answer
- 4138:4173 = -0.9 AA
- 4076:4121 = 1.3 AA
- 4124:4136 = -0.7 AA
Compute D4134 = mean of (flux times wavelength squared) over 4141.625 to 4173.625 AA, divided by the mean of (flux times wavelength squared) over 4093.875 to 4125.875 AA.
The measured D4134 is 1.1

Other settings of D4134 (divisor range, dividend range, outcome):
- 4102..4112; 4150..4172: 1.10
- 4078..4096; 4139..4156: 0.99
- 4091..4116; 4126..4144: 1.09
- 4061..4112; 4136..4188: 1.01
